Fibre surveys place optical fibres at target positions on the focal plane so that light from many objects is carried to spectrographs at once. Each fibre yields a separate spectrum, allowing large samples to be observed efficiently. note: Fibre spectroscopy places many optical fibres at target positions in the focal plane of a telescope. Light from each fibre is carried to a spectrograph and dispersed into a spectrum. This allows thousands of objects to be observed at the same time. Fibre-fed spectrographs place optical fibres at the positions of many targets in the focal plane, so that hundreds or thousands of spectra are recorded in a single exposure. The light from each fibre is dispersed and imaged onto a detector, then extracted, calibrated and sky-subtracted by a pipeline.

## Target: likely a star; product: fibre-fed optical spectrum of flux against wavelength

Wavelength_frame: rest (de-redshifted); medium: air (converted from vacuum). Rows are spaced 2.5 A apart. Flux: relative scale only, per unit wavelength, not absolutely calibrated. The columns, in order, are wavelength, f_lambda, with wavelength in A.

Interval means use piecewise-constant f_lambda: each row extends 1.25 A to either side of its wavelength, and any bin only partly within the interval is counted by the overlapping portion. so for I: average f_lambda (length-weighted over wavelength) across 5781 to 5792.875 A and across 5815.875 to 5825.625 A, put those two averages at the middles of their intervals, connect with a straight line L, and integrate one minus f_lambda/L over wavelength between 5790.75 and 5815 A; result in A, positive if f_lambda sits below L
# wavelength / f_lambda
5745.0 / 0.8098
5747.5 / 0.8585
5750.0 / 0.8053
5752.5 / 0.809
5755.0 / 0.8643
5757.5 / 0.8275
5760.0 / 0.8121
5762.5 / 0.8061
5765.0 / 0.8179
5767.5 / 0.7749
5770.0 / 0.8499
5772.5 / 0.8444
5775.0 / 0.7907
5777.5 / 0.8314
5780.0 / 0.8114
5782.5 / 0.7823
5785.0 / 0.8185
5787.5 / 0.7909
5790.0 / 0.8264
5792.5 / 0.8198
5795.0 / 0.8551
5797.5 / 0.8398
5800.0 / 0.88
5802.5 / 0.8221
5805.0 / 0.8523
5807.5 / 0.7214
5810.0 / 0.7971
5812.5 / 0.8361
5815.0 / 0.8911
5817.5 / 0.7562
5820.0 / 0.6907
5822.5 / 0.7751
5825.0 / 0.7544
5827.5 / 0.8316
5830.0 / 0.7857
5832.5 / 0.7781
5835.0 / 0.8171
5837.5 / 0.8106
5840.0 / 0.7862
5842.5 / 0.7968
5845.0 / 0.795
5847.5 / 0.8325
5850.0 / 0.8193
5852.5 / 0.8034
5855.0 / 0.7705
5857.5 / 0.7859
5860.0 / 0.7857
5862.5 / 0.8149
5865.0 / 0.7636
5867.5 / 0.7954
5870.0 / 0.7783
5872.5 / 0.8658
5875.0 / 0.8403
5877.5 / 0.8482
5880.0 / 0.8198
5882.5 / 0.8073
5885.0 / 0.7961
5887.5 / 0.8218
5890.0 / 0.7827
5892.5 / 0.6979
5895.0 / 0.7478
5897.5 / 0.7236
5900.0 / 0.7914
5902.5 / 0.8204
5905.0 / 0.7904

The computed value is -1.5 A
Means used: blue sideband 0.807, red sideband 0.749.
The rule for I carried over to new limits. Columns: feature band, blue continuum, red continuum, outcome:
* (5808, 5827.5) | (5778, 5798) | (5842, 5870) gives 0.5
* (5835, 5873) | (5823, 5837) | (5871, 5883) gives 0.7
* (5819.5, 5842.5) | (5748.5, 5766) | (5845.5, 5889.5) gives 0.8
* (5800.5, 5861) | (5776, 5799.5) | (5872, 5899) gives 0.9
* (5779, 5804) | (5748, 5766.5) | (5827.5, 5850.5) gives -0.3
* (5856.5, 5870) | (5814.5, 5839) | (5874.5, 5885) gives 0.4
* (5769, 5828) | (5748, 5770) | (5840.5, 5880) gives 0.2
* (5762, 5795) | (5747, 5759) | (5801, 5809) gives 0.1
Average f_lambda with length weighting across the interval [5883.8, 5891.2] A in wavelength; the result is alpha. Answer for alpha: 0.8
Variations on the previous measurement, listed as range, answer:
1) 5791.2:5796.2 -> 0.837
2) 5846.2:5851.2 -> 0.826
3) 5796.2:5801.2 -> 0.86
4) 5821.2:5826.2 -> 0.764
